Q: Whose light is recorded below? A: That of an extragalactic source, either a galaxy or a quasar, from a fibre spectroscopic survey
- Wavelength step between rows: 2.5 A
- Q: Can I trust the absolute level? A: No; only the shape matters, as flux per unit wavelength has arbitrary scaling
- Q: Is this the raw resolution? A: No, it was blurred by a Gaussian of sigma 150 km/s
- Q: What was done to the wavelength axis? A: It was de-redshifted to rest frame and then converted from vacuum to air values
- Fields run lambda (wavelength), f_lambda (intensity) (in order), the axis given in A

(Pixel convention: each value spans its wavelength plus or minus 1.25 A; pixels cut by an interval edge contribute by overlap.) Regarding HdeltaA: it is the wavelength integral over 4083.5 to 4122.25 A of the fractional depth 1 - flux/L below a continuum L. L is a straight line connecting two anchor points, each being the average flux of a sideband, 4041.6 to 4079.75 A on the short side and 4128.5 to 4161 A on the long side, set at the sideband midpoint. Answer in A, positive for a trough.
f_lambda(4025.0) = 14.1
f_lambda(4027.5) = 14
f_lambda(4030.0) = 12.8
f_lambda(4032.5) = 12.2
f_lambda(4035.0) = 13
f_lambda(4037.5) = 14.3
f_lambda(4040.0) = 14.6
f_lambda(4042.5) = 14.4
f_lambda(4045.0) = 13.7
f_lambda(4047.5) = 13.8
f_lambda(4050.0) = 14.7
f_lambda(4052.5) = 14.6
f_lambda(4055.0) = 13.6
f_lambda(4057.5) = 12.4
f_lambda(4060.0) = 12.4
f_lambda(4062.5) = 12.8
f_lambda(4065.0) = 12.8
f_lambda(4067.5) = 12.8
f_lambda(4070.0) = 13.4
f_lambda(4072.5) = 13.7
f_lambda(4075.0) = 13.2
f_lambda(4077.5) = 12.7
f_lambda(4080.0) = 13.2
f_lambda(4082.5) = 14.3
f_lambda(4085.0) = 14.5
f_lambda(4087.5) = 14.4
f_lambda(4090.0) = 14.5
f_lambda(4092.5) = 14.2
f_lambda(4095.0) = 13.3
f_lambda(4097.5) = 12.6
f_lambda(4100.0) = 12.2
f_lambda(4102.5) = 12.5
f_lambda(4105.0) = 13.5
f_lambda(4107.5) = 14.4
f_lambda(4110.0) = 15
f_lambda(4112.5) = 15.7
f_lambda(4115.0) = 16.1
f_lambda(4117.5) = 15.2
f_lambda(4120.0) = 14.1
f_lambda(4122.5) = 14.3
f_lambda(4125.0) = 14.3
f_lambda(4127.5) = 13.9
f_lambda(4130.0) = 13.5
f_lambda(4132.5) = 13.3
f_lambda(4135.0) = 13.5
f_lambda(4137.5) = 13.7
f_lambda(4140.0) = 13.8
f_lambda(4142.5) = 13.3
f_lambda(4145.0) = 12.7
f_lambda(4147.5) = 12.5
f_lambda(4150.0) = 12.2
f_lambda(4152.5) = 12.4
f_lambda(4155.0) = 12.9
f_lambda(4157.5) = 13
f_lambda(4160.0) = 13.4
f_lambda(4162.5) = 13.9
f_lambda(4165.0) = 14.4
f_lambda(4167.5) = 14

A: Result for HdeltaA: -2.7 A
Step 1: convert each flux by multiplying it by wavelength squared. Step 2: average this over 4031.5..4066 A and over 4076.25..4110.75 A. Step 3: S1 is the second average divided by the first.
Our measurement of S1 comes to 1.0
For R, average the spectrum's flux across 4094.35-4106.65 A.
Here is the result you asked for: 12.8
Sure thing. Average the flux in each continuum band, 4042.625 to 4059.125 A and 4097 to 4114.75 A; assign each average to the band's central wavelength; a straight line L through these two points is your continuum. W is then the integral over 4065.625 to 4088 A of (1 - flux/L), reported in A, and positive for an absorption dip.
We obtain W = 0.51 A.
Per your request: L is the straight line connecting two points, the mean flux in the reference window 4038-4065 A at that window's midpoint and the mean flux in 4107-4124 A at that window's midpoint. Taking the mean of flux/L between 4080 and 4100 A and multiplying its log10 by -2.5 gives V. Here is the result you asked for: 0.05 mag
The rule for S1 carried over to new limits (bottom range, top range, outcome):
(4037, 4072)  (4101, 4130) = 1.09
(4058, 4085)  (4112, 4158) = 1.07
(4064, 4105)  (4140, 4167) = 1.01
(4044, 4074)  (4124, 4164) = 1.03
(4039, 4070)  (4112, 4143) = 1.09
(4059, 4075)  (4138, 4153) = 1.03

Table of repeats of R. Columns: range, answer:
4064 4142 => 13.8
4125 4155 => 13.2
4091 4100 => 13.2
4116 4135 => 14.1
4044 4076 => 13.4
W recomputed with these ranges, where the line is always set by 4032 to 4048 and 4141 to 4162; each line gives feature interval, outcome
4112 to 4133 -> -2.2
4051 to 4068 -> 0.7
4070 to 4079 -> 0.2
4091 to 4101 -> 0.1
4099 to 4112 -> -0.4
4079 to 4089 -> -0.5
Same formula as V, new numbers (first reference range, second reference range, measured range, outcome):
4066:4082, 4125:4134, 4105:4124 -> -0.10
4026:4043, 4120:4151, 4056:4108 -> 0.02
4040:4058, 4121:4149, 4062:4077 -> 0.06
